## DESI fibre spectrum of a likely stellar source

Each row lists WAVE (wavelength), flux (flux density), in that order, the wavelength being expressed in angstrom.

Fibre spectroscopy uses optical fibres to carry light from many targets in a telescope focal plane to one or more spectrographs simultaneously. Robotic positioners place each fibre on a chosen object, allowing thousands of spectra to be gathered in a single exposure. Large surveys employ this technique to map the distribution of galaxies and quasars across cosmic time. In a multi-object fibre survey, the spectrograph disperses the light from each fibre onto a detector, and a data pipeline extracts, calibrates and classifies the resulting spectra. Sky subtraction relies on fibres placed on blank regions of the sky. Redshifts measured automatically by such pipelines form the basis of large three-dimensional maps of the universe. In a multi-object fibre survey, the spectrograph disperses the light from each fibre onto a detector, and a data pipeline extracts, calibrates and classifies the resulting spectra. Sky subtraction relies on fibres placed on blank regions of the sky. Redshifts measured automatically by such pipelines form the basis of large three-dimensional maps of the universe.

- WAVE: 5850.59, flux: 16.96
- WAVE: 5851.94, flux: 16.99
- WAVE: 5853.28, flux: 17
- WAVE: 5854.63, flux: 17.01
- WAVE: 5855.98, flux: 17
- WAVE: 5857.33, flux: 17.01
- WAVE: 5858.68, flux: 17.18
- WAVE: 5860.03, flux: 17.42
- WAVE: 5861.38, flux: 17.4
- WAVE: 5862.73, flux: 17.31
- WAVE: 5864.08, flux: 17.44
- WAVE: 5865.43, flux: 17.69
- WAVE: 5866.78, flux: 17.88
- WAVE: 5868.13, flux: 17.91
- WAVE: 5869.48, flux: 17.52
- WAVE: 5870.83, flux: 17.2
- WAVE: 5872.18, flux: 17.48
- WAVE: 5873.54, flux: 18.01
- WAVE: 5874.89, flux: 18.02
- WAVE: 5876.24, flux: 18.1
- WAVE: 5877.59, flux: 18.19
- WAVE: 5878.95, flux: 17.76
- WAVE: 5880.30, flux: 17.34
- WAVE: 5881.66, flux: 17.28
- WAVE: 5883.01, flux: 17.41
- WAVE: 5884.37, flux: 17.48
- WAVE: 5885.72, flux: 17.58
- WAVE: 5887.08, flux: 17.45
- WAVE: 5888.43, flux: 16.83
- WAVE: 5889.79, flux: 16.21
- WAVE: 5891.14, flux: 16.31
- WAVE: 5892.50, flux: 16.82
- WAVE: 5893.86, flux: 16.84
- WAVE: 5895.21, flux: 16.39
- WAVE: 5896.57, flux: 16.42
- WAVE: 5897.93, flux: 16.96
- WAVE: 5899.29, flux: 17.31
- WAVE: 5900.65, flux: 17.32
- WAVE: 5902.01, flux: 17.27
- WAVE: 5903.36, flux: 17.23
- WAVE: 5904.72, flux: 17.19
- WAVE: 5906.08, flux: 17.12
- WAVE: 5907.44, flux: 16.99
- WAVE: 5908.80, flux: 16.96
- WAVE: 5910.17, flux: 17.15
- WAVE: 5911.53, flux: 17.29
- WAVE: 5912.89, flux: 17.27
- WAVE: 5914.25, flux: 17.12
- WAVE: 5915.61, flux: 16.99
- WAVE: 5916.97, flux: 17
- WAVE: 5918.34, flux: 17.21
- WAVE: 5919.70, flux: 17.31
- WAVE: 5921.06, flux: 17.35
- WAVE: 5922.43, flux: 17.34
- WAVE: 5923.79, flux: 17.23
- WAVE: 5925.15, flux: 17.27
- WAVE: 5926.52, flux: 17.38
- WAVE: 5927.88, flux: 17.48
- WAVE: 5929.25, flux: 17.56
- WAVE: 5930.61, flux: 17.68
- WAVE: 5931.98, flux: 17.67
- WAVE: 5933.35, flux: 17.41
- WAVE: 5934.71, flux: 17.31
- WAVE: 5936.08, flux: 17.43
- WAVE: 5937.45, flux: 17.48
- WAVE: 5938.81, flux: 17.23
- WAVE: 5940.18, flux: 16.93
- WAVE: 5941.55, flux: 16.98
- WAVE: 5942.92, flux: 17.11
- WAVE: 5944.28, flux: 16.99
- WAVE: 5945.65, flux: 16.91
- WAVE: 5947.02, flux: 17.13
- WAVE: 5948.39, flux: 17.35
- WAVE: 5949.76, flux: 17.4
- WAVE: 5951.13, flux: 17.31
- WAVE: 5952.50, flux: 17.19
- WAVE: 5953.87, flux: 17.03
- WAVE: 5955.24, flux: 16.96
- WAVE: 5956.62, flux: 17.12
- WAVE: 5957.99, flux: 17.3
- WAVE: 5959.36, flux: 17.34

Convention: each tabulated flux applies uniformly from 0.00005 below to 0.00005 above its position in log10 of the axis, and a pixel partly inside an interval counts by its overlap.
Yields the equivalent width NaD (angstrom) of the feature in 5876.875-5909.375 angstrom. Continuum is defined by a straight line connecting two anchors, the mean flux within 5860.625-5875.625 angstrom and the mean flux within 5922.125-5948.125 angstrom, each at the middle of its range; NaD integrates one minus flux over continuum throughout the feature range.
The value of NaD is 0.7 angstrom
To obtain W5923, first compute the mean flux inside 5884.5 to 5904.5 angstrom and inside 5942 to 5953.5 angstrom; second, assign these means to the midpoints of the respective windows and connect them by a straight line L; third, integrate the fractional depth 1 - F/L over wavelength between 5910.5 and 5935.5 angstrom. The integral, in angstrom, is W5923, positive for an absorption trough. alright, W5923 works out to -0.4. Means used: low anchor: 17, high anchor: 17.2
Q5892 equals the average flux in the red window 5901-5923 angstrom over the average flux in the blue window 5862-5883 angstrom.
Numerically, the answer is 0.97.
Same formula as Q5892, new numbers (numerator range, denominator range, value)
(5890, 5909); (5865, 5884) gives 0.96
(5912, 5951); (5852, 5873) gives 1.00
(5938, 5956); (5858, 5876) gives 0.97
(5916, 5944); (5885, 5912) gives 1.02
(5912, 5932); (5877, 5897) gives 1.01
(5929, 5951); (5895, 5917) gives 1.01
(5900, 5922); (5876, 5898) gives 1.00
